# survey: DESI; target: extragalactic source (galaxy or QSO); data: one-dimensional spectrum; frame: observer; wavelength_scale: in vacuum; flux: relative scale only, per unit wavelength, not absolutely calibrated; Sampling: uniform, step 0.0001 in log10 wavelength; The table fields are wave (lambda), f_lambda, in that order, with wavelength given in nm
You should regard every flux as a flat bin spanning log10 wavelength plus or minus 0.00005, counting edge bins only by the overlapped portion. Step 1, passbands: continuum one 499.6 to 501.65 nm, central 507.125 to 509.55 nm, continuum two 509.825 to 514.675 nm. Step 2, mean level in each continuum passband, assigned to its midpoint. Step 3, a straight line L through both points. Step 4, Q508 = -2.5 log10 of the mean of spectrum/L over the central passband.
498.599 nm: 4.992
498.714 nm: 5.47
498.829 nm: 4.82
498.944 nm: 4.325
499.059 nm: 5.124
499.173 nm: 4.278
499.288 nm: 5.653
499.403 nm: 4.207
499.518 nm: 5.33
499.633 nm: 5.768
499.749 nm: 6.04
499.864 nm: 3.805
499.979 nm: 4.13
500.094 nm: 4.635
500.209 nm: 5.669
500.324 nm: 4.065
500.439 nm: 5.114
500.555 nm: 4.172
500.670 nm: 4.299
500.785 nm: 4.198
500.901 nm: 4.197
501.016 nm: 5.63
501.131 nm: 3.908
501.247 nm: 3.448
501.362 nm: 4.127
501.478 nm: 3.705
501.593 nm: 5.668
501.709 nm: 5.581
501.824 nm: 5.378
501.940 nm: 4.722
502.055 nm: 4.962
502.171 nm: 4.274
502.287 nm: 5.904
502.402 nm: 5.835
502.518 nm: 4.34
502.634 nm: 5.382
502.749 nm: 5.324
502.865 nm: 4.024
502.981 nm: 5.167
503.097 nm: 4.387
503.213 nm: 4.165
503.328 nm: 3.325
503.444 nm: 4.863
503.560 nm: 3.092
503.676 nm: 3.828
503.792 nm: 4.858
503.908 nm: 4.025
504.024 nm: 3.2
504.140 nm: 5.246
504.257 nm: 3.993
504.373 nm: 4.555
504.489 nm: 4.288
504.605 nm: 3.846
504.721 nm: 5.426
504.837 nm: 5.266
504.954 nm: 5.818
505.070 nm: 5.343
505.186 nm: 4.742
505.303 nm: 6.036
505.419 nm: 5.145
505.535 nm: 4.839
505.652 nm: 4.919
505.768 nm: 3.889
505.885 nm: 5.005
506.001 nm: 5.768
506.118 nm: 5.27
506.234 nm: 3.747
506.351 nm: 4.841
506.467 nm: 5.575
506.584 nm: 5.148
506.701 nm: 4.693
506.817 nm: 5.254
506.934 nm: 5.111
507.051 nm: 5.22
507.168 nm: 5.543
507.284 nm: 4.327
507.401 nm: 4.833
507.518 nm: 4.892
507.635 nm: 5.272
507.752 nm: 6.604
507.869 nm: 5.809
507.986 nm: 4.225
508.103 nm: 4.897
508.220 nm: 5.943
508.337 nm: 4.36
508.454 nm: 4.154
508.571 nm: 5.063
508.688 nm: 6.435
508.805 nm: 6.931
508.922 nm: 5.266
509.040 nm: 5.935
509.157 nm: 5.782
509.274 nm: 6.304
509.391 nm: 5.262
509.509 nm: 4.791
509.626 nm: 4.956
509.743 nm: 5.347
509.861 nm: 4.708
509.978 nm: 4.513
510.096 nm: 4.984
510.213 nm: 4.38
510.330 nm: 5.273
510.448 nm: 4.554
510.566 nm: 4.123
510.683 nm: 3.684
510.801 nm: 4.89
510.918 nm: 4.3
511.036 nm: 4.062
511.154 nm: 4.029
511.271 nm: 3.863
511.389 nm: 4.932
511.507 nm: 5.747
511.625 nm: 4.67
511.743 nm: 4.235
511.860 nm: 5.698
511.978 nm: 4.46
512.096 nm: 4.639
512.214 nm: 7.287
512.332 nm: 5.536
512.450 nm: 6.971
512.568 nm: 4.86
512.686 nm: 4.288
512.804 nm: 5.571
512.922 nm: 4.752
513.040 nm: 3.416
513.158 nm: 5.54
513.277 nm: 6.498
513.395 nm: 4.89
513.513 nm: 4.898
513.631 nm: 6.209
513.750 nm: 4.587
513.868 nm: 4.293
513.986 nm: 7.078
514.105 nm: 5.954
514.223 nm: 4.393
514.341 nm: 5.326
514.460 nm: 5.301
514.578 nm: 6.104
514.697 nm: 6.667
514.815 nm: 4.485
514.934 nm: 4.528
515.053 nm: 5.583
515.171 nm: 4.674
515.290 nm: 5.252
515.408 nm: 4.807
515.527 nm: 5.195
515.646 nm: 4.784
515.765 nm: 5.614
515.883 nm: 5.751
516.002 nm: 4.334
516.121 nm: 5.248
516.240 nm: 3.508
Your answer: -0.10 mag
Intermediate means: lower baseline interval 4.57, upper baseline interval 5.03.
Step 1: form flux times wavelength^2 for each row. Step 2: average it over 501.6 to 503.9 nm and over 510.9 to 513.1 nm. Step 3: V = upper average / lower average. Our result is 1.08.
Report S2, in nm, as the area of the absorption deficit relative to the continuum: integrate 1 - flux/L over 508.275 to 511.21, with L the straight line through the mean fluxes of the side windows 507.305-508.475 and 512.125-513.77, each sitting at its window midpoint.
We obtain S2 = 0.13 nm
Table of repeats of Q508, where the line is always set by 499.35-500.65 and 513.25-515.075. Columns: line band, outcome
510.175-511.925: 0.16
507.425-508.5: 0.00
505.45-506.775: 0.04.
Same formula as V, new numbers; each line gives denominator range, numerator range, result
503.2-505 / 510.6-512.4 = 1.14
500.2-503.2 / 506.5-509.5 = 1.15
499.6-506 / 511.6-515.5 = 1.17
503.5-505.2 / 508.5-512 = 1.13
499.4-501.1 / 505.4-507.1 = 1.07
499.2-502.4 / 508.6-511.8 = 1.08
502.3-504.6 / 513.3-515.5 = 1.25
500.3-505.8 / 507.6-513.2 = 1.12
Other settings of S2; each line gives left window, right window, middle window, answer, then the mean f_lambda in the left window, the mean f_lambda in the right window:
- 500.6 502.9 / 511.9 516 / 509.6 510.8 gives 0.11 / 4.75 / 5.29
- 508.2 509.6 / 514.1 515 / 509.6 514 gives 0.37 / 5.49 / 5.31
